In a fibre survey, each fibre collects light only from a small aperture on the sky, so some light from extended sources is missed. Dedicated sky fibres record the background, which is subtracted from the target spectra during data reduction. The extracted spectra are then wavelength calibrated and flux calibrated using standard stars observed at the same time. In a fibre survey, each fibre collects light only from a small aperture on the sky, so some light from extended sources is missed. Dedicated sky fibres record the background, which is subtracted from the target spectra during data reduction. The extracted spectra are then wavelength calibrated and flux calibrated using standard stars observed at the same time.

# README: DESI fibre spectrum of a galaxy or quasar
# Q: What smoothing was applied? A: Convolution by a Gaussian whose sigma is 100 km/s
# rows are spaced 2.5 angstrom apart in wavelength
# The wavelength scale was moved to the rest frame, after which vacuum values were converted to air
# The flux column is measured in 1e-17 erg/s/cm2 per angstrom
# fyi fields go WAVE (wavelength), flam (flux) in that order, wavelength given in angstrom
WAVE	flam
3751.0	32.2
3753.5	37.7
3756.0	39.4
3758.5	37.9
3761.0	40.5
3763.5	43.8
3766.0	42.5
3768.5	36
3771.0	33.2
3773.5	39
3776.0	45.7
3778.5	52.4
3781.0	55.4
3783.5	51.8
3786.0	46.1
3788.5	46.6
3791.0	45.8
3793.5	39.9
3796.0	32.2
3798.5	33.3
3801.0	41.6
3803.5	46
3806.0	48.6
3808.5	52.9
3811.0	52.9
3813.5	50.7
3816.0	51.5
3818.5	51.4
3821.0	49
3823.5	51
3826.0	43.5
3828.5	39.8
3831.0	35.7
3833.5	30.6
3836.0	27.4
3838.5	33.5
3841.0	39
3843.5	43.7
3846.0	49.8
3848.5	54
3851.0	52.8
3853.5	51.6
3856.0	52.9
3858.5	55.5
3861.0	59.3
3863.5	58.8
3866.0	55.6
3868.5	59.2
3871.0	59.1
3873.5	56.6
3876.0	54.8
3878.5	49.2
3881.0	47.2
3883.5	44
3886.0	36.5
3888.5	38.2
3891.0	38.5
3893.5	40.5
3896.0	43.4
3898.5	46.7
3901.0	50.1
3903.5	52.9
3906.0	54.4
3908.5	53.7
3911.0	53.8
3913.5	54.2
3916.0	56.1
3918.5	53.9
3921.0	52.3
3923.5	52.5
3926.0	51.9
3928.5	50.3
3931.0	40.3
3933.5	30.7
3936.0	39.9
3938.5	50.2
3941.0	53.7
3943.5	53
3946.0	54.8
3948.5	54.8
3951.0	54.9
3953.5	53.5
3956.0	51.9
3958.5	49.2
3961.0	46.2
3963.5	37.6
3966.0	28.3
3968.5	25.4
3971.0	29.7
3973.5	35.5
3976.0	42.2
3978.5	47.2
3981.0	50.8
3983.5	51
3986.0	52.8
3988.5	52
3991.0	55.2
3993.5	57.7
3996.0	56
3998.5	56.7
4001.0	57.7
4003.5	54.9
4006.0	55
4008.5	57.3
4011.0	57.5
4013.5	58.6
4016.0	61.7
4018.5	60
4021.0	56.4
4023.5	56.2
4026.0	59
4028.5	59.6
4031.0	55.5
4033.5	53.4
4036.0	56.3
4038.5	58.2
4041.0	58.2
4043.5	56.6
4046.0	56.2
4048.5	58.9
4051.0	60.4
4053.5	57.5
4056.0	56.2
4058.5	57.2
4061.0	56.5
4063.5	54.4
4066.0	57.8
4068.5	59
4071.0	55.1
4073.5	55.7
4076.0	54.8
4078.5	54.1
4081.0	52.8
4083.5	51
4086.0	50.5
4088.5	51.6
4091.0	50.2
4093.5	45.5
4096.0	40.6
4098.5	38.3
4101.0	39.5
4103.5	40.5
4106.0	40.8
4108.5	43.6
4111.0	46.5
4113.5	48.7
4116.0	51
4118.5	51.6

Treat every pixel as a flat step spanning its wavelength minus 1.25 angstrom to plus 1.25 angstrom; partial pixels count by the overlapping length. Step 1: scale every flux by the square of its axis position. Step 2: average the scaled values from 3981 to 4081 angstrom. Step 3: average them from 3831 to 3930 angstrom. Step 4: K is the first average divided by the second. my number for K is 1.25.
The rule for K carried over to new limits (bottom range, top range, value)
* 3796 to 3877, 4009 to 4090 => 1.31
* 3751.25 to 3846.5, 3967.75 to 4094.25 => 1.41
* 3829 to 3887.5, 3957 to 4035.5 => 1.14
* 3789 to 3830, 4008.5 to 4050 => 1.41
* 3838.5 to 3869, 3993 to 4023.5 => 1.20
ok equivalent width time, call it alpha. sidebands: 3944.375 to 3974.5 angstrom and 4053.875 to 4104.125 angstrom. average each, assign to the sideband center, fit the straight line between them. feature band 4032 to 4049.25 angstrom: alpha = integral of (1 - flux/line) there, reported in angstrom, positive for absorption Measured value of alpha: -2.8 angstrom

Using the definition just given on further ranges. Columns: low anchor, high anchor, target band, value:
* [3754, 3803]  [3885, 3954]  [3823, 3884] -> -3.2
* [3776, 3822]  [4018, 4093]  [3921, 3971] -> 5.8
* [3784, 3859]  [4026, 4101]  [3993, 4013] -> -1.9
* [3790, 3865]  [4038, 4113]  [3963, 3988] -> 4.5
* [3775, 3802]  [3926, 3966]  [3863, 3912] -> -3.2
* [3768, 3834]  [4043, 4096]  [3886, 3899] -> 2.0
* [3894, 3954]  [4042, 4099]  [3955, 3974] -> 5.0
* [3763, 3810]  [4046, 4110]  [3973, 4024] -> -5.0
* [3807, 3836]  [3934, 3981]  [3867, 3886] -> -2.8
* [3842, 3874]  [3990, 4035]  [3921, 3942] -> 3.5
